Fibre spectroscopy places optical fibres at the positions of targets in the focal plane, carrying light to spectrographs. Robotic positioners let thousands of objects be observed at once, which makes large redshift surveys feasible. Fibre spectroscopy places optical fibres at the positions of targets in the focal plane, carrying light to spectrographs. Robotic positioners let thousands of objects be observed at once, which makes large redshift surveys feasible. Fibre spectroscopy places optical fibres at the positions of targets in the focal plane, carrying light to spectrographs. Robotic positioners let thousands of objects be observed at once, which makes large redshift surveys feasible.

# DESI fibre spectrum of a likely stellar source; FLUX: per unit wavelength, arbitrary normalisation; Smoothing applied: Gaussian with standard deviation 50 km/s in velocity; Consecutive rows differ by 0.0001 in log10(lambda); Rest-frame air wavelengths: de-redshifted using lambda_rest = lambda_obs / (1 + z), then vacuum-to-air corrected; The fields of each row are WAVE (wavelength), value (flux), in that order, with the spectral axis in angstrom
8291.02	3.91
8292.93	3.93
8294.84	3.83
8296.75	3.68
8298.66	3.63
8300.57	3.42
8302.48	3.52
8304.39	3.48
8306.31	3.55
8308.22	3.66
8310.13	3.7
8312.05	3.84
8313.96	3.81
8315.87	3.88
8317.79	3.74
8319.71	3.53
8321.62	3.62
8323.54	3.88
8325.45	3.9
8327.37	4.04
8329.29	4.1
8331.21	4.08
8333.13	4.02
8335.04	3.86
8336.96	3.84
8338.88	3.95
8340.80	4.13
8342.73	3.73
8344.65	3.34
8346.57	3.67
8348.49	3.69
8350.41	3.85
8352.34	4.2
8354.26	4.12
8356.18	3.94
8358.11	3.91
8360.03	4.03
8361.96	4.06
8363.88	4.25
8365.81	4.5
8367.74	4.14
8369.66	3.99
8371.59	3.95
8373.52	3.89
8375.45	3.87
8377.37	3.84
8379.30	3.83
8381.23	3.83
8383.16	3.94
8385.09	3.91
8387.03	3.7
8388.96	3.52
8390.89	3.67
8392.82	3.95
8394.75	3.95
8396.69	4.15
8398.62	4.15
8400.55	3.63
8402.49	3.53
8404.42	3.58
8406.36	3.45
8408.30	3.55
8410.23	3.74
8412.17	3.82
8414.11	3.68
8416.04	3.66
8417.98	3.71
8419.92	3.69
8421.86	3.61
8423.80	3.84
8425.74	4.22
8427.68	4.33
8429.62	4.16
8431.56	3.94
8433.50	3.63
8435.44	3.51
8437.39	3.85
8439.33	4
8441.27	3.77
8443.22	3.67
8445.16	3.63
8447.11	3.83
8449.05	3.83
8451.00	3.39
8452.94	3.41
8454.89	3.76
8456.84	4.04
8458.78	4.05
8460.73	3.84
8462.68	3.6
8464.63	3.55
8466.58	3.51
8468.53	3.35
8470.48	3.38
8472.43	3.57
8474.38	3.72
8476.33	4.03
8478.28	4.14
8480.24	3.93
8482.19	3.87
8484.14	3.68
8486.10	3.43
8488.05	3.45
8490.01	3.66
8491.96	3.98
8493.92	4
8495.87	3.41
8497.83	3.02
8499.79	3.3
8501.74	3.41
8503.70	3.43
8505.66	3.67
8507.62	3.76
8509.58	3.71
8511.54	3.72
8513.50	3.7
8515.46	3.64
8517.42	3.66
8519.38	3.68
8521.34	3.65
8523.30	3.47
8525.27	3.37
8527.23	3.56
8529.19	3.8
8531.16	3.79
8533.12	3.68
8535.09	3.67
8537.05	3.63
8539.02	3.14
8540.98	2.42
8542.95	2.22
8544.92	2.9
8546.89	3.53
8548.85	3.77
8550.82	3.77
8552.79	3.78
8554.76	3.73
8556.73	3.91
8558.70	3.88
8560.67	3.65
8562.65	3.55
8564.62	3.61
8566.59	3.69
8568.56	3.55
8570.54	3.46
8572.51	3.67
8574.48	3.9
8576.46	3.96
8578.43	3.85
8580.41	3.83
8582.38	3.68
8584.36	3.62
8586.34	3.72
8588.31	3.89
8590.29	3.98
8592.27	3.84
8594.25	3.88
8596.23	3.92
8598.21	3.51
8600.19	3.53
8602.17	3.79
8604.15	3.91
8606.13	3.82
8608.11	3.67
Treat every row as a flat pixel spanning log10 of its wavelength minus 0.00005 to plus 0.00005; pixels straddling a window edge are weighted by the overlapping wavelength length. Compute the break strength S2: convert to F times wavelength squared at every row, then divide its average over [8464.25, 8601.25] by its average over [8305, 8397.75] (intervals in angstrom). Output 0.97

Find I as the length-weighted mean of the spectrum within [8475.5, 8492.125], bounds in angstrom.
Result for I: 3.79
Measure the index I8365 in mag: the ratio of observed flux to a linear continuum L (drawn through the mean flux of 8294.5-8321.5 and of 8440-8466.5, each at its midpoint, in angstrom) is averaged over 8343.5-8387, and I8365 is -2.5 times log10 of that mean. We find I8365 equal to -0.07 mag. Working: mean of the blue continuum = 3.66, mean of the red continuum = 3.72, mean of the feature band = 3.94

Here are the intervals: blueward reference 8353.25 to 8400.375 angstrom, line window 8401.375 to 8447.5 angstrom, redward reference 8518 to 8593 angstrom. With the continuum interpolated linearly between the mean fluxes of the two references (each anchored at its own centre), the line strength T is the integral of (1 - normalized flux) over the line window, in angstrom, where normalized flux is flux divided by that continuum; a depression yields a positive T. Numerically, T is 1.1 angstrom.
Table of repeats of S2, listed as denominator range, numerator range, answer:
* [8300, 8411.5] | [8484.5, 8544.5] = 0.95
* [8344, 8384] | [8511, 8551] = 0.91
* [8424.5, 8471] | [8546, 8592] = 1.02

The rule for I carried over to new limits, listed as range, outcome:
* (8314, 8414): 3.87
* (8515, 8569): 3.52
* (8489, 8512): 3.59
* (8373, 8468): 3.78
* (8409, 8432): 3.86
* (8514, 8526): 3.59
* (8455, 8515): 3.66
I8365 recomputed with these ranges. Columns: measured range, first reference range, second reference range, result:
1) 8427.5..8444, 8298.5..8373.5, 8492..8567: -0.045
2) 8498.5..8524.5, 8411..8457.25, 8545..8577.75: 0.041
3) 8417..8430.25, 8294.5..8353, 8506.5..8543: -0.080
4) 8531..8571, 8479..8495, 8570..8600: 0.085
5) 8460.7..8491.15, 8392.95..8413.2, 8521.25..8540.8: -0.011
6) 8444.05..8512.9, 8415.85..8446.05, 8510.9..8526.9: 0.015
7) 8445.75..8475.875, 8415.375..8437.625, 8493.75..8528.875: 0.020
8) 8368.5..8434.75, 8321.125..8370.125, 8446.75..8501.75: 0.002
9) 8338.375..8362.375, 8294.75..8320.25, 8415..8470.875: -0.057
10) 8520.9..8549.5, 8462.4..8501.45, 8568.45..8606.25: 0.103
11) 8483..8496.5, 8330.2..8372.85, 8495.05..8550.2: -0.034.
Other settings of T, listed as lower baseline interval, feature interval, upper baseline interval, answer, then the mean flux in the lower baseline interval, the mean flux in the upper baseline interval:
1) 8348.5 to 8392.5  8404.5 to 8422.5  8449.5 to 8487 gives 0.9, 3.95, 3.7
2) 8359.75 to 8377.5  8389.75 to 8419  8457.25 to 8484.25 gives 1.5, 4.06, 3.74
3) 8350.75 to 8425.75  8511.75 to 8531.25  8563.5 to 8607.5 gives 0.8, 3.87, 3.75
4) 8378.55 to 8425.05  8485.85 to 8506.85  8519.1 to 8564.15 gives 0.3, 3.76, 3.5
